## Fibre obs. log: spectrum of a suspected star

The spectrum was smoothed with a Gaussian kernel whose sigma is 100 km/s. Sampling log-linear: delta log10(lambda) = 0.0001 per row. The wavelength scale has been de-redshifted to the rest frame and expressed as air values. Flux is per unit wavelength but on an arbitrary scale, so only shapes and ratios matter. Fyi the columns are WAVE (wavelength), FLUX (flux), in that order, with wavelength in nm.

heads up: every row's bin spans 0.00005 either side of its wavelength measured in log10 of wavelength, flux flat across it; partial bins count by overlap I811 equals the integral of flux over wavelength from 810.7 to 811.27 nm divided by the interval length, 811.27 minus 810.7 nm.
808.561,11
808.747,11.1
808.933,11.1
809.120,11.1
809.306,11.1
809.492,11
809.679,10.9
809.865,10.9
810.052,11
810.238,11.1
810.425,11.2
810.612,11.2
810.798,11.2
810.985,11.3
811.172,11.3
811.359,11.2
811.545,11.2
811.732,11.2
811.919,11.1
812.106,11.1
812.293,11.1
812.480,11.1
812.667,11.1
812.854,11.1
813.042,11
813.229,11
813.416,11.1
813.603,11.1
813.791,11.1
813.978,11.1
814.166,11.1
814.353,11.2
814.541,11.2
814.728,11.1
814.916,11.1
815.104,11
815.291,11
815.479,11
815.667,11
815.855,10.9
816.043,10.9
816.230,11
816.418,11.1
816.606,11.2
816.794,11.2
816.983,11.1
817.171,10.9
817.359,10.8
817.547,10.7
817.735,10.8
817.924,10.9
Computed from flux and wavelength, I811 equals 11.3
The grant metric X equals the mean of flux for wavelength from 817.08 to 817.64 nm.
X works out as 10.8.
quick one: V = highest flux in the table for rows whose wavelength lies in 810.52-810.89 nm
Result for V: 11.2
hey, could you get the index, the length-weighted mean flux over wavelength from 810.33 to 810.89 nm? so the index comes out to 11.2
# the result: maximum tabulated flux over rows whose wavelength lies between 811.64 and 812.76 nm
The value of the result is 11.2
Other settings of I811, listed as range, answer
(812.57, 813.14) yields 11.1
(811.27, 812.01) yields 11.2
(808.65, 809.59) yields 11.1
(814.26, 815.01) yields 11.1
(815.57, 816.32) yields 11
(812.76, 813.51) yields 11.1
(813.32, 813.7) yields 11.1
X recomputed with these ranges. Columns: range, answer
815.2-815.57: 11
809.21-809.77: 11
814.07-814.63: 11.2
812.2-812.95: 11.1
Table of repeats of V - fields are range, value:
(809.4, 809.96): 11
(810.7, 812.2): 11.3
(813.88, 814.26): 11.1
